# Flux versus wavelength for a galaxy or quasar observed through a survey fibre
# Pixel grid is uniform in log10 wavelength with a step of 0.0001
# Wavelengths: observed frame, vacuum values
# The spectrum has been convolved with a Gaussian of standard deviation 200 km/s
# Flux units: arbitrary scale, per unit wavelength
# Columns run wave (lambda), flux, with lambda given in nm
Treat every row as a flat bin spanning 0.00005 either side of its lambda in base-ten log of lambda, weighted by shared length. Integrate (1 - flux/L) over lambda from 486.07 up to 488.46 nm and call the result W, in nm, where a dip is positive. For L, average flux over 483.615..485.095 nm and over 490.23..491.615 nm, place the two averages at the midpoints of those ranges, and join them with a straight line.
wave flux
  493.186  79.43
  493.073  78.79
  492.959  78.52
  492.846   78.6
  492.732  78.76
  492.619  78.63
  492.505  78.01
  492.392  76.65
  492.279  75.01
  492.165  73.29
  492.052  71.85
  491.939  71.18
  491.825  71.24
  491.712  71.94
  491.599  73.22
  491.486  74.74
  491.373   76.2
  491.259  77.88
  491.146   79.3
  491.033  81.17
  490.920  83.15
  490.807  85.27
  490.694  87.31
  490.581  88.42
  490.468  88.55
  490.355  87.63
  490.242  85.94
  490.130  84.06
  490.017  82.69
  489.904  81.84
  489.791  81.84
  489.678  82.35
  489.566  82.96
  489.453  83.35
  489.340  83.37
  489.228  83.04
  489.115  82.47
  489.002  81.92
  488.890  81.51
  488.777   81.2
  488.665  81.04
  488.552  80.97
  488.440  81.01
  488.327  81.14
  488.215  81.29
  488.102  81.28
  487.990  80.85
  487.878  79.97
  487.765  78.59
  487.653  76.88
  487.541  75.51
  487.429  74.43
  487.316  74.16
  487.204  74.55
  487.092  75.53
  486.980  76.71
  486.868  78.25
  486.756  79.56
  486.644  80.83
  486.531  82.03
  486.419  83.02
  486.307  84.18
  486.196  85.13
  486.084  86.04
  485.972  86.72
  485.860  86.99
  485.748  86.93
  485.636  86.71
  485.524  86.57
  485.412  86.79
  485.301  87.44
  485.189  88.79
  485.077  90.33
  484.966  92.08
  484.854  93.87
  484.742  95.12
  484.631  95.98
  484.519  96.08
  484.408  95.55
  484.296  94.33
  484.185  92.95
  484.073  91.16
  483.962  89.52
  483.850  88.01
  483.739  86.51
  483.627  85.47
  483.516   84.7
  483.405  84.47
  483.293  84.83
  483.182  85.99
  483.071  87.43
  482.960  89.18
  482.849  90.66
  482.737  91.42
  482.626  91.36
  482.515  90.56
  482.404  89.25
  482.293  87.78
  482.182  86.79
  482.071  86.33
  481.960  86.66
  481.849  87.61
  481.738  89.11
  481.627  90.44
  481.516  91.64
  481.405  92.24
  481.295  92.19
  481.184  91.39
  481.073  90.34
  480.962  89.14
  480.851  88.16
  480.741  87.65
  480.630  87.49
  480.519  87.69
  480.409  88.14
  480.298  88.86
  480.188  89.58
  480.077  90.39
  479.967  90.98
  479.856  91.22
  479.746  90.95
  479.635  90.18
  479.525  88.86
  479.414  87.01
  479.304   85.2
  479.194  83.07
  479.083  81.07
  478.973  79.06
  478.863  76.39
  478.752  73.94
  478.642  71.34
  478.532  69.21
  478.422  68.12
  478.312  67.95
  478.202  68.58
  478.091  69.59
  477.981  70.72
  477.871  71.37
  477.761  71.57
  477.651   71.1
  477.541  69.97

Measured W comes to 0.23 nm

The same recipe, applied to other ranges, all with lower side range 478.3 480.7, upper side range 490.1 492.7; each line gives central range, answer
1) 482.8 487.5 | -0.28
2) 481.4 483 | -0.13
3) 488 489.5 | -0.03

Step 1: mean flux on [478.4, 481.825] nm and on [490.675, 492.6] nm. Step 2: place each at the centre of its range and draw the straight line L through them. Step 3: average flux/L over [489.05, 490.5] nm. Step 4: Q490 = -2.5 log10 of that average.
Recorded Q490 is -0.07 mag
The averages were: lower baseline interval 86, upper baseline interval 76.7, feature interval 83.8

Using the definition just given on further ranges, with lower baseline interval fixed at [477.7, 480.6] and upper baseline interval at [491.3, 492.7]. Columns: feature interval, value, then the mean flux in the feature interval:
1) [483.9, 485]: -0.20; 93.6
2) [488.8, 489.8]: -0.09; 82.5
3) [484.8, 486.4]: -0.13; 87.7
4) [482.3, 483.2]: -0.14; 89.6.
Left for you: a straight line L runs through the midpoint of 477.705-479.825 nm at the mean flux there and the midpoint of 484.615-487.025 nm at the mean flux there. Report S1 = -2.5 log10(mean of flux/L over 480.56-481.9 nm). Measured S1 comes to -0.12 mag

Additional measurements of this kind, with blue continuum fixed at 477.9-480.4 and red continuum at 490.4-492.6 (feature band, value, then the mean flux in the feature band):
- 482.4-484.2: -0.11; 88.3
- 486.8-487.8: 0.04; 76.1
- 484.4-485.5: -0.16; 91.9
